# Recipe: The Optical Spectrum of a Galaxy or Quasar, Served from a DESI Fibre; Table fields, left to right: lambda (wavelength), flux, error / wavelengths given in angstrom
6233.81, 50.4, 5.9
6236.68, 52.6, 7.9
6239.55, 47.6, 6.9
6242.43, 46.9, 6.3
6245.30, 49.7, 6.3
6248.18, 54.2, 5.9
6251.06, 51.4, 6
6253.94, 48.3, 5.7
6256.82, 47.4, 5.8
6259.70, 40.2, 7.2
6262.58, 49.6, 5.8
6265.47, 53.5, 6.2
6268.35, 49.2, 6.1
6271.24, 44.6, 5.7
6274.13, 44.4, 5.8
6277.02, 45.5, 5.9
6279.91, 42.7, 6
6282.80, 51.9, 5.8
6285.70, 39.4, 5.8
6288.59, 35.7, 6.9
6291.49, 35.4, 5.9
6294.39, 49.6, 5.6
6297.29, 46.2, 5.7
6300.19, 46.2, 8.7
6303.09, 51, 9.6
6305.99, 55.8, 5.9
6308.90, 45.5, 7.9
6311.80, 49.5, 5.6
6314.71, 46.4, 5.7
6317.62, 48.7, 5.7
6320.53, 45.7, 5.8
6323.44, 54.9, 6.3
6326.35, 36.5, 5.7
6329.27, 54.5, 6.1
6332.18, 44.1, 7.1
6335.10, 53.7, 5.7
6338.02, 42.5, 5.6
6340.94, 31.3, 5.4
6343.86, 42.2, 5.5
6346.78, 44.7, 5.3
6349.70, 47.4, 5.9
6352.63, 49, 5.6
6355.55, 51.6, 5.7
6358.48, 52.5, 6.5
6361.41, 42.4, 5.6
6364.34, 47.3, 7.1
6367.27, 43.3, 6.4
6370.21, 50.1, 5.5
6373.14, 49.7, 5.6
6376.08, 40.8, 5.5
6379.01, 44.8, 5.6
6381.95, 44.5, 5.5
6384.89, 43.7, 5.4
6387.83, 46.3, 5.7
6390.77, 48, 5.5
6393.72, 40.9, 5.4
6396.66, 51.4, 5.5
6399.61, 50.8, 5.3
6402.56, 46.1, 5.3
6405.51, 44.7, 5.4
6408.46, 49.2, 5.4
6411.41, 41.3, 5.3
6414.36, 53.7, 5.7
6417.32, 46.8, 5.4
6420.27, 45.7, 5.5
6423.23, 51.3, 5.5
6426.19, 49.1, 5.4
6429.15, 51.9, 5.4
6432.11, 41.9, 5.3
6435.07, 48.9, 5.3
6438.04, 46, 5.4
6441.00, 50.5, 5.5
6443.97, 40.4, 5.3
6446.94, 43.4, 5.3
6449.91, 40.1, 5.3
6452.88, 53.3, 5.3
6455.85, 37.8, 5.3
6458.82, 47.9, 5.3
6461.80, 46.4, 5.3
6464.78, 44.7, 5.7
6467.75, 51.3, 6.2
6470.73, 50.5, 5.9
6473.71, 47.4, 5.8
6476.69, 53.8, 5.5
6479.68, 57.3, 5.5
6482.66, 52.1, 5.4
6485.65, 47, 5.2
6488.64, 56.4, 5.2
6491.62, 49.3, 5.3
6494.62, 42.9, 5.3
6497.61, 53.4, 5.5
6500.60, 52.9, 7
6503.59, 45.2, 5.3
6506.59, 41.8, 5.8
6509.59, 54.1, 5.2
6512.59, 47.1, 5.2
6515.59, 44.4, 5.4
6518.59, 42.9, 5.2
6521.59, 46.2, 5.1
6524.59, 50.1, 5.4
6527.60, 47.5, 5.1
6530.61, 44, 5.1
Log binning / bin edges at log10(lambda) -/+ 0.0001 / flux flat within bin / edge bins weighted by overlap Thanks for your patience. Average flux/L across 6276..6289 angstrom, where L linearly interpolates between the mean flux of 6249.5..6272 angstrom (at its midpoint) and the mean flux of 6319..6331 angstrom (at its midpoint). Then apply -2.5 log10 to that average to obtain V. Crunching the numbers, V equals 0.11 mag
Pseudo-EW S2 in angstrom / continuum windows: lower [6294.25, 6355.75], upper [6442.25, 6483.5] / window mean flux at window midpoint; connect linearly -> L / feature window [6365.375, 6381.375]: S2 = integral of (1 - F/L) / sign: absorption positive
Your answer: 0.5 angstrom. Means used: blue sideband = 47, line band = 45.7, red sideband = 47.6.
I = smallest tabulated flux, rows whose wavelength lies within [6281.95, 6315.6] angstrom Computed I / 35.4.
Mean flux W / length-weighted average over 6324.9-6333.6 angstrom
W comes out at 45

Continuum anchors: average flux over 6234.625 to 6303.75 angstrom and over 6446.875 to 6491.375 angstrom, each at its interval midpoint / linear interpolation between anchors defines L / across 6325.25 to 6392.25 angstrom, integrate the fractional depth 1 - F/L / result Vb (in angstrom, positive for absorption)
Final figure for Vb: 2.7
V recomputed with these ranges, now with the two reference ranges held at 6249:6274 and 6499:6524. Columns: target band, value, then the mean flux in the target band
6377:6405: 0.03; 46.1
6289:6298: 0.13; 42.6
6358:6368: 0.04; 46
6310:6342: 0.03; 46.3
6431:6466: 0.05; 45.1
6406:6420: 0.00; 47.4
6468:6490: -0.11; 52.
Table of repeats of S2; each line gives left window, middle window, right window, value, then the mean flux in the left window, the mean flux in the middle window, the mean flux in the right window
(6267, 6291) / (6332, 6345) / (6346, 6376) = 1.1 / 43.8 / 42.6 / 47.5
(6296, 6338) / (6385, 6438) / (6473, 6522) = 1.5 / 48.3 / 47.4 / 49.2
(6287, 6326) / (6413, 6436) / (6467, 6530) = -0.2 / 46.7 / 48.6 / 49.1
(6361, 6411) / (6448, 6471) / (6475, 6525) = 0.9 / 46.1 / 46.2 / 49.2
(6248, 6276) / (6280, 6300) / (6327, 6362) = 1.8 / 48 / 43.2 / 46.2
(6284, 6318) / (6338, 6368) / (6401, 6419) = 0.8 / 45.7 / 45.1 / 47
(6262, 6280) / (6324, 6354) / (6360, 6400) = 1.0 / 47.3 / 44.9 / 45.9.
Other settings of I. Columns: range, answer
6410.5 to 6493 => 37.8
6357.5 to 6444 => 40.4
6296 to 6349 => 31.3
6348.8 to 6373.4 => 42.4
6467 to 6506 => 42.9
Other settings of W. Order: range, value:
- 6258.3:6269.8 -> 48.2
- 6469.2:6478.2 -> 50.6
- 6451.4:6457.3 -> 45.6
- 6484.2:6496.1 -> 48.9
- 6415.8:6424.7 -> 47.9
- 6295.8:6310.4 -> 49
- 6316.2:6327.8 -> 46.5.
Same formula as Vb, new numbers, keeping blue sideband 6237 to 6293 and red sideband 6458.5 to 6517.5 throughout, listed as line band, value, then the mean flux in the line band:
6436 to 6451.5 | 1.4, 44.3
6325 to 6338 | 0.1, 46.7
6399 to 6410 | 0.2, 47.4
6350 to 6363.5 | -0.3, 48.7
